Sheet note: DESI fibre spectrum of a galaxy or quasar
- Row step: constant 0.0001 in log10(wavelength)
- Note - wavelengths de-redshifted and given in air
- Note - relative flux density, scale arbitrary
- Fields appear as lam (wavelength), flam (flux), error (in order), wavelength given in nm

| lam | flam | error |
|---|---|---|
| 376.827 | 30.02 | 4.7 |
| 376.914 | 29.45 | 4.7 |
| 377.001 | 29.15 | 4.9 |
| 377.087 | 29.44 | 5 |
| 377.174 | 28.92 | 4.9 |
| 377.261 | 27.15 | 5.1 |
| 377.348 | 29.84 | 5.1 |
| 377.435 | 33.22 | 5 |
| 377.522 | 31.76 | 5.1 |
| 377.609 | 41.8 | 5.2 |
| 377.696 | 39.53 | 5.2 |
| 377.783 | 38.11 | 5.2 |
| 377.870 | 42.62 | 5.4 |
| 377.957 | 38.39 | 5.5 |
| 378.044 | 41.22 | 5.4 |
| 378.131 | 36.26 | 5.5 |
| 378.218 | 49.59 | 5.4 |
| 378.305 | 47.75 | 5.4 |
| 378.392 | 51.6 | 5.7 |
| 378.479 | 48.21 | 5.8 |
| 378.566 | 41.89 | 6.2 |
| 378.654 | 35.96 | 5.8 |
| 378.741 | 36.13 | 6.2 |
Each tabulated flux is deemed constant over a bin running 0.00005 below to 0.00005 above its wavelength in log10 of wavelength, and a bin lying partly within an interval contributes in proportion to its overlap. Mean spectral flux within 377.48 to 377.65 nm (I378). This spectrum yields 36.7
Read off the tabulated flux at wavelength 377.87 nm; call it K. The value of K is 42.62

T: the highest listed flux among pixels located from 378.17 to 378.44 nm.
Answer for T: 51.6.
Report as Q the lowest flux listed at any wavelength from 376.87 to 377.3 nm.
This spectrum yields 27.15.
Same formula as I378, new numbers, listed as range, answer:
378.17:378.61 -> 47.7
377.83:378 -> 40.5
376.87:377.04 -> 29.2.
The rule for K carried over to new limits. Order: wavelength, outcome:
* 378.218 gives 49.59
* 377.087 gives 29.44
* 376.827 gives 30.02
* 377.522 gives 31.76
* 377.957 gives 38.39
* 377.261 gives 27.15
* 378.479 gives 48.21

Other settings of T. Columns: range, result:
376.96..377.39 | 29.84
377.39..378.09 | 42.62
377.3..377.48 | 33.22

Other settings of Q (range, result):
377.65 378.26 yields 36.26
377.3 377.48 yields 29.84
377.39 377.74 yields 31.76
